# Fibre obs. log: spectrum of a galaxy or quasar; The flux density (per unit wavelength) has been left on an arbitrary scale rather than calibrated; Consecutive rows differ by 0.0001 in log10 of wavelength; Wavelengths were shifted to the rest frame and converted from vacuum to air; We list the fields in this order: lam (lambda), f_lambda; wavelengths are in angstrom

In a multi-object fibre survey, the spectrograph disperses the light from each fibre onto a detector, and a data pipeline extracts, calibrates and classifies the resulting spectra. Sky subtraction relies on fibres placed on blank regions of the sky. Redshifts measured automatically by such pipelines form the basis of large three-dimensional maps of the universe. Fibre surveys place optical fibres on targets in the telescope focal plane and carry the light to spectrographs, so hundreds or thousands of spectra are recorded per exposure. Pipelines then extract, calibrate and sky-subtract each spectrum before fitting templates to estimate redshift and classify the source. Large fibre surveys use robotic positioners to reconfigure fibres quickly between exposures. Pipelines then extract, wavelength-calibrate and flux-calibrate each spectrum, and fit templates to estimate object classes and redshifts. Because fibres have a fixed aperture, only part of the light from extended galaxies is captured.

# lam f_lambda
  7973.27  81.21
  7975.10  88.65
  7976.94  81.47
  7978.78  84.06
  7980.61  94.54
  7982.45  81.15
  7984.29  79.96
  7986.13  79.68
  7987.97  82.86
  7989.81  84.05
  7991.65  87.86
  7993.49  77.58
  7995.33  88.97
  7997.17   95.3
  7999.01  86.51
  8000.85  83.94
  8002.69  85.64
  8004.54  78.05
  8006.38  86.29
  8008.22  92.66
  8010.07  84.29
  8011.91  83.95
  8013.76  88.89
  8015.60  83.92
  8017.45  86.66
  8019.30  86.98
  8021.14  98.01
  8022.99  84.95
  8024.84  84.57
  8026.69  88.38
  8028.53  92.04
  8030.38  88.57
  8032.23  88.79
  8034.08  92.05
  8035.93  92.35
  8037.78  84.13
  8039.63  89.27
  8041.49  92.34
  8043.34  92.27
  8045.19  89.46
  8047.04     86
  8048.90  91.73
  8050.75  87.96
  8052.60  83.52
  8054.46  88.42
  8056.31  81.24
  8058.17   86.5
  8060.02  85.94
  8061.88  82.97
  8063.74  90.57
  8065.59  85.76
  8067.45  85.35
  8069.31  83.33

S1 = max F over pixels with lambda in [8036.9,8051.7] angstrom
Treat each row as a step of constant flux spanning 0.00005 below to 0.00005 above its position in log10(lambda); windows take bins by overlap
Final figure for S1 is 92.34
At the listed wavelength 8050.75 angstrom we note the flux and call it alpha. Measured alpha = 87.96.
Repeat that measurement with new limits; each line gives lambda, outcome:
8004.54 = 78.05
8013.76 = 88.89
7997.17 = 95.3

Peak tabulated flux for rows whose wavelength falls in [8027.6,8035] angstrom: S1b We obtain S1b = 92.05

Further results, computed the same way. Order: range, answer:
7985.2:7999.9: 95.3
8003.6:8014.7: 92.66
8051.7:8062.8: 88.42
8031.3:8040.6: 92.35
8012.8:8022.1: 98.01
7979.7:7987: 94.54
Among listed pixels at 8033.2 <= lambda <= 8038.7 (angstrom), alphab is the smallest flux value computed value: 84.13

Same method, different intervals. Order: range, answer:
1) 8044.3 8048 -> 86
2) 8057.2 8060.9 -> 85.94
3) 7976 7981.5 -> 81.47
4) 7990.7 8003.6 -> 77.58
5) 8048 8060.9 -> 81.24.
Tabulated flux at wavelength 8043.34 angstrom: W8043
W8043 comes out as 92.27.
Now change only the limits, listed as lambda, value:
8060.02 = 85.94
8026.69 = 88.38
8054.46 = 88.42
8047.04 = 86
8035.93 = 92.35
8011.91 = 83.95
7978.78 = 84.06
